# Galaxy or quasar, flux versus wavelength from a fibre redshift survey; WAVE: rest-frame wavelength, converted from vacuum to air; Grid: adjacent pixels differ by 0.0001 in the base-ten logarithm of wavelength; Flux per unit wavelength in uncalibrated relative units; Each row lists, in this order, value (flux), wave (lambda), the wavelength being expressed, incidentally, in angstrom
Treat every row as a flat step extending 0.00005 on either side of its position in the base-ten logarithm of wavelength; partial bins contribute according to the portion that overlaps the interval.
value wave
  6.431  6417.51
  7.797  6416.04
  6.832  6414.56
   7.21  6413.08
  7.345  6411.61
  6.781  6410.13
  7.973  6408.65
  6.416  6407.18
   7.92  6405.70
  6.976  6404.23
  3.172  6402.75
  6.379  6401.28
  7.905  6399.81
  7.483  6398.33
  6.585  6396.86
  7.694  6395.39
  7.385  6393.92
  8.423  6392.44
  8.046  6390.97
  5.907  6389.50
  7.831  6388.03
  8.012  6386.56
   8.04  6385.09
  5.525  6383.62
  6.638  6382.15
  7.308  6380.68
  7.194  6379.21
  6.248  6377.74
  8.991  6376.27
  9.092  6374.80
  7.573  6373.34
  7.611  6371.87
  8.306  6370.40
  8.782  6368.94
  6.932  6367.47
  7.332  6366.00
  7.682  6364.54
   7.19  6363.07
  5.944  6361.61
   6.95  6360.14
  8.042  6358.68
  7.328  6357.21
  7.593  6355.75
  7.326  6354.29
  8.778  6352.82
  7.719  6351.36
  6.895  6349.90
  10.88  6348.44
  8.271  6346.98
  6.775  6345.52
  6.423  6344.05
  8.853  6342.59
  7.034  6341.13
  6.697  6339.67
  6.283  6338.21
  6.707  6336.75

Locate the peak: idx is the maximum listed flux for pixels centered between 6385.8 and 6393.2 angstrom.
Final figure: 8.423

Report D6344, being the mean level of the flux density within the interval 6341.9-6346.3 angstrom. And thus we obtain 7.34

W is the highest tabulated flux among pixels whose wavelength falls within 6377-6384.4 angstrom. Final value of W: 7.308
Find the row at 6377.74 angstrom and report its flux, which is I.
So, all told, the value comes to 6.248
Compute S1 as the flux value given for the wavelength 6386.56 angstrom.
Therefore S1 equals 8.012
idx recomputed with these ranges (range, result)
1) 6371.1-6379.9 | 9.092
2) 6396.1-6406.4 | 7.92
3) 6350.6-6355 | 8.778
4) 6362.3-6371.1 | 8.782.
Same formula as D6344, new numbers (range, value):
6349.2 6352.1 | 7.33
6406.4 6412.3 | 7.12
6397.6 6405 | 6.39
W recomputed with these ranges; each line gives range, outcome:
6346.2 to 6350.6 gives 10.88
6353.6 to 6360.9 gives 8.042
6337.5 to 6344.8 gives 8.853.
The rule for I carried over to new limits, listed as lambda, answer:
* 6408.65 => 7.973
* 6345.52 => 6.775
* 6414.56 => 6.832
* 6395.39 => 7.694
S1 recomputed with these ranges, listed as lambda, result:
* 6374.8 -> 9.092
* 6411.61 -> 7.345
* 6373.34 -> 7.573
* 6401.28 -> 6.379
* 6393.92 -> 7.385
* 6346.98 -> 8.271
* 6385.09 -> 8.04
